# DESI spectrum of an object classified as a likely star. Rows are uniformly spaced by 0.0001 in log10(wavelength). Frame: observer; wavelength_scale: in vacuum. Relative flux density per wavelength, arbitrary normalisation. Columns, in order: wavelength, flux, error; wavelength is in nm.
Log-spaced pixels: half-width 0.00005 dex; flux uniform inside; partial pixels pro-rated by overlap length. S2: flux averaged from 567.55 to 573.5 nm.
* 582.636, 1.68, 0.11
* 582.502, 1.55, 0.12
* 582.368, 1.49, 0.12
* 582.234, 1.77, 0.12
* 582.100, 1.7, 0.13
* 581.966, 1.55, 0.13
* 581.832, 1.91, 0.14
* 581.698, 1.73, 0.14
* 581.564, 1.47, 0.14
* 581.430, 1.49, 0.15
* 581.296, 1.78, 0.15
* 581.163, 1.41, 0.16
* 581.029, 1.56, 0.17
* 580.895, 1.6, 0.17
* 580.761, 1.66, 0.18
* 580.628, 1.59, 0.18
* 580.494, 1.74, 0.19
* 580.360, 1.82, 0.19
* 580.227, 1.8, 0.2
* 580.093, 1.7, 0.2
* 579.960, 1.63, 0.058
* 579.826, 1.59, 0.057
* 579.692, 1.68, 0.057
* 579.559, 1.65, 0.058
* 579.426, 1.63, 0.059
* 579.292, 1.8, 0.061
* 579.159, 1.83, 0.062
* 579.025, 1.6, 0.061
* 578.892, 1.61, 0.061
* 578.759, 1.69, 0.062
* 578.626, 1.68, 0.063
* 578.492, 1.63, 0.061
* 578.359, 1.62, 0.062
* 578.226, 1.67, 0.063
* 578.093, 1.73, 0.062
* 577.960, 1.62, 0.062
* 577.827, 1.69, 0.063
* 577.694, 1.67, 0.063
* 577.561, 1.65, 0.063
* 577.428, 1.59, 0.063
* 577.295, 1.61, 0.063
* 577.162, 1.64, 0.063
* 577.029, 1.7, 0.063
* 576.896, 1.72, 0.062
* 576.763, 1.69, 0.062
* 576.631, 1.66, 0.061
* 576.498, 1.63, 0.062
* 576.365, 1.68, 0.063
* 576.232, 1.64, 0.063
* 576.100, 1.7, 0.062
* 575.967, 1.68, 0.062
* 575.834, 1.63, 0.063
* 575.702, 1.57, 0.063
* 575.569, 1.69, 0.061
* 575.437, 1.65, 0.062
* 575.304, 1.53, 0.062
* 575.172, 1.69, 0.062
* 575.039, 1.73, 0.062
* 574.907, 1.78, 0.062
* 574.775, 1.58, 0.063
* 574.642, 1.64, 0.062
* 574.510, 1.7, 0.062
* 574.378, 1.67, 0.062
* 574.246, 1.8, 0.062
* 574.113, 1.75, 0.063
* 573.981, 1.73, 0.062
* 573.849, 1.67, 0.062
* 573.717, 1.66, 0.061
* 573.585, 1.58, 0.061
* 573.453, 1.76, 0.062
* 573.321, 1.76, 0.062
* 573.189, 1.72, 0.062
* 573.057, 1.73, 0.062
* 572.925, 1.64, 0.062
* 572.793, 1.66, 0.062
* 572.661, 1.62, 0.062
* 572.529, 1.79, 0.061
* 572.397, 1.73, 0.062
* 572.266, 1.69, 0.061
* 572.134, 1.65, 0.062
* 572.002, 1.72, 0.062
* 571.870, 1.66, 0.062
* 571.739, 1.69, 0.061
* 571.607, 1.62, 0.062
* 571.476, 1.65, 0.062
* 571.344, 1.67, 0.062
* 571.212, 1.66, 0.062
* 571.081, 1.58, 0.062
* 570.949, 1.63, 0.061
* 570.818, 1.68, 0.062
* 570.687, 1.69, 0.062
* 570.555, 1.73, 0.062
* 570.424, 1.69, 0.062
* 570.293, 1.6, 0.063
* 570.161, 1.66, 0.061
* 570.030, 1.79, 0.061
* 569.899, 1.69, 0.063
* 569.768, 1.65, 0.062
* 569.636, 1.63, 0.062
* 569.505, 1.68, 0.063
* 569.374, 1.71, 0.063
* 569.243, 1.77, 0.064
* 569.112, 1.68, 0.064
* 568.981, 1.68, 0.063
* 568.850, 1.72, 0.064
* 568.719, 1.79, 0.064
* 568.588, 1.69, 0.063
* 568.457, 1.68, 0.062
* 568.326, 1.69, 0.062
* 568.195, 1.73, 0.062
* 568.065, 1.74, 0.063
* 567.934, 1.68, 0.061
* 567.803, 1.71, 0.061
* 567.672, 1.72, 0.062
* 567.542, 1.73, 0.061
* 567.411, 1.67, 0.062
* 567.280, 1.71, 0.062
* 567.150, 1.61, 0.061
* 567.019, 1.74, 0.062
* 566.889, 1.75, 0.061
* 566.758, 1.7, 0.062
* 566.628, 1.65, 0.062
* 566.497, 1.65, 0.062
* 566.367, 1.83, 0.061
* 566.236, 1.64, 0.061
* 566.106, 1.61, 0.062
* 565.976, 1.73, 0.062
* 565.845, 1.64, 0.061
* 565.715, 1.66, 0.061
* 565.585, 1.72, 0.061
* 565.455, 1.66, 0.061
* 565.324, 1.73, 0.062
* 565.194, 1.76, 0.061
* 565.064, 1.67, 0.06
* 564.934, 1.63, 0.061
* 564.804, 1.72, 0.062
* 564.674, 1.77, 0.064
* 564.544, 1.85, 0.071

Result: 1.69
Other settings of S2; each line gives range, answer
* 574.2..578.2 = 1.66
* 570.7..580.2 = 1.67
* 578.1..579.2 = 1.67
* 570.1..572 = 1.66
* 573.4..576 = 1.67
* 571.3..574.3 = 1.69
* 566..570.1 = 1.7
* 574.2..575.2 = 1.7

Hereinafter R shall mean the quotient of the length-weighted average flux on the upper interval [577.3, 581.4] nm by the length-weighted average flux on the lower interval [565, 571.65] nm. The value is 0.98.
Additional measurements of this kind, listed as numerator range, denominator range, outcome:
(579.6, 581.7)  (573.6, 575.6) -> 0.97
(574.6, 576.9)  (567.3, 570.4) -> 0.98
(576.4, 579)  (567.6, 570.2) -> 0.97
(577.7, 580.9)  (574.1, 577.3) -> 1.01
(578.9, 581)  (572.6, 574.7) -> 0.99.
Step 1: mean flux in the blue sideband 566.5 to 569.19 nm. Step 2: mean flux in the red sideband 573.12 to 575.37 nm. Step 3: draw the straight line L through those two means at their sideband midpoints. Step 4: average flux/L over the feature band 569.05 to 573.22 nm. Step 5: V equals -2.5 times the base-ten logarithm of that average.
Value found 0.01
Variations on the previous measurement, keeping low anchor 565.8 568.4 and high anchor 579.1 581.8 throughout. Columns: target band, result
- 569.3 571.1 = 0.009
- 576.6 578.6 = 0.006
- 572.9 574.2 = -0.015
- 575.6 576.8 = 0.012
